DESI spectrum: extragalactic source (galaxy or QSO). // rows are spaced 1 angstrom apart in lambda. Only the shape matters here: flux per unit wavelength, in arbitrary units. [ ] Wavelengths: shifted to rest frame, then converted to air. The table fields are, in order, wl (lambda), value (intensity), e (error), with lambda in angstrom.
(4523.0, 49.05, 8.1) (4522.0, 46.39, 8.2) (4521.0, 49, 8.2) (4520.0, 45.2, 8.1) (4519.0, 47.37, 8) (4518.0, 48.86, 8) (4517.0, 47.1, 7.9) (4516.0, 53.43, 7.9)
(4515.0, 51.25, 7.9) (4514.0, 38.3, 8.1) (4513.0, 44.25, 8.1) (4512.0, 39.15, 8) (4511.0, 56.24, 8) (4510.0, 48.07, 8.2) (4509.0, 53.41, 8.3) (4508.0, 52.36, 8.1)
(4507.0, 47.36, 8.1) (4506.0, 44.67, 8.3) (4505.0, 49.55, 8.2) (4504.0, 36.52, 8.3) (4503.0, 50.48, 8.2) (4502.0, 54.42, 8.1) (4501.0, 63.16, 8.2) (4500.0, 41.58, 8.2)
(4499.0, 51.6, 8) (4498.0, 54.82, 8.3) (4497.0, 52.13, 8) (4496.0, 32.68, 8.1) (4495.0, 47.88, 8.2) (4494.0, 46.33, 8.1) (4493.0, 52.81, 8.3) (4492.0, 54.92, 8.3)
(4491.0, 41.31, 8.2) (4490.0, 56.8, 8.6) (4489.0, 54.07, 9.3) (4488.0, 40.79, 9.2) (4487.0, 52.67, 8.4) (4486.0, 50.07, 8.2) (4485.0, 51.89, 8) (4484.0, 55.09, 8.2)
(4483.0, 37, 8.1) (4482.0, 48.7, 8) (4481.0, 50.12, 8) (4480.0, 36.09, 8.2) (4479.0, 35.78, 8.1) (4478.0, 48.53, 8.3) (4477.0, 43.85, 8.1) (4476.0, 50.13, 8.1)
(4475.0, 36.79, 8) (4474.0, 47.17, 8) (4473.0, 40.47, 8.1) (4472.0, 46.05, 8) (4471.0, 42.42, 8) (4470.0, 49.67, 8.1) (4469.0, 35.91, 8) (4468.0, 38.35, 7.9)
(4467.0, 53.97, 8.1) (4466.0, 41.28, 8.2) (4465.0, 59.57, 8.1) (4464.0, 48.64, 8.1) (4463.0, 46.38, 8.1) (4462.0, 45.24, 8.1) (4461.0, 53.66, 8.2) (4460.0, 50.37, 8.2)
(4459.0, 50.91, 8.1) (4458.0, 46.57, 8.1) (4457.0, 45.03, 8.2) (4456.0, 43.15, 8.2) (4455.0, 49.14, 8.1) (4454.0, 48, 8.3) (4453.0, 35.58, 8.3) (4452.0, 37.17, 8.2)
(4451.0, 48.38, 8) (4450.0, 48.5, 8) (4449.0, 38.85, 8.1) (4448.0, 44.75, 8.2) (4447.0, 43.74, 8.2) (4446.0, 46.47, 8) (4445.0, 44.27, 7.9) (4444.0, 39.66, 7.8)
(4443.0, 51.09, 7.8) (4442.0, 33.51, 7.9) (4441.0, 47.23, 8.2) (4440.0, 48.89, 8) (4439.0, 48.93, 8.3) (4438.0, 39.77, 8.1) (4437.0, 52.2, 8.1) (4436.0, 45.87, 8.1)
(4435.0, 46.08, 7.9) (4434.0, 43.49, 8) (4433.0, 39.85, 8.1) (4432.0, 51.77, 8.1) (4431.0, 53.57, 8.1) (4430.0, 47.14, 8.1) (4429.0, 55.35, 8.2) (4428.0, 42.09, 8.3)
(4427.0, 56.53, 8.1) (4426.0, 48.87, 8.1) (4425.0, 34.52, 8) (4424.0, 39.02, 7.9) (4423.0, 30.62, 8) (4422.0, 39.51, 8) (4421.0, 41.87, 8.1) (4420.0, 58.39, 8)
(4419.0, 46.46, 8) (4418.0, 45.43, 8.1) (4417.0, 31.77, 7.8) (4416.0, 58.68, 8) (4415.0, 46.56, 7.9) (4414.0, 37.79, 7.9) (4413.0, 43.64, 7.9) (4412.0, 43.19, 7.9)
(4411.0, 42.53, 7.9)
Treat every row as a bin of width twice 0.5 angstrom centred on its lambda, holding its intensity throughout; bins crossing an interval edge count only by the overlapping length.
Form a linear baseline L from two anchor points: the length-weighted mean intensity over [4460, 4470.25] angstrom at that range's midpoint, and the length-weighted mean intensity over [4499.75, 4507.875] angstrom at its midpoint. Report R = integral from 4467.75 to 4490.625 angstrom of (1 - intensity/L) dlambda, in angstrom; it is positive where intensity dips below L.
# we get 1.1 angstrom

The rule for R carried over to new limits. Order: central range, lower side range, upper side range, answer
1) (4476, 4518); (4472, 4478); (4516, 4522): -1.8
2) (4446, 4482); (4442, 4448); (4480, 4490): 0.8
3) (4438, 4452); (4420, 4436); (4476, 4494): 0.4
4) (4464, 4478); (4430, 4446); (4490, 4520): 0.5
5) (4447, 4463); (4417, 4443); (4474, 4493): 0.2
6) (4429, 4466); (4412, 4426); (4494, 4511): -1.1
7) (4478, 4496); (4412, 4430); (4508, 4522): -0.2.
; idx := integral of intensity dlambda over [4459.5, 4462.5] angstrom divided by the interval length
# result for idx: 49.8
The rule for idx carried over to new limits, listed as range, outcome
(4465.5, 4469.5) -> 42.4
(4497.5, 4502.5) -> 53.1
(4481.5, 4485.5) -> 48.2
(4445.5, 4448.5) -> 45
